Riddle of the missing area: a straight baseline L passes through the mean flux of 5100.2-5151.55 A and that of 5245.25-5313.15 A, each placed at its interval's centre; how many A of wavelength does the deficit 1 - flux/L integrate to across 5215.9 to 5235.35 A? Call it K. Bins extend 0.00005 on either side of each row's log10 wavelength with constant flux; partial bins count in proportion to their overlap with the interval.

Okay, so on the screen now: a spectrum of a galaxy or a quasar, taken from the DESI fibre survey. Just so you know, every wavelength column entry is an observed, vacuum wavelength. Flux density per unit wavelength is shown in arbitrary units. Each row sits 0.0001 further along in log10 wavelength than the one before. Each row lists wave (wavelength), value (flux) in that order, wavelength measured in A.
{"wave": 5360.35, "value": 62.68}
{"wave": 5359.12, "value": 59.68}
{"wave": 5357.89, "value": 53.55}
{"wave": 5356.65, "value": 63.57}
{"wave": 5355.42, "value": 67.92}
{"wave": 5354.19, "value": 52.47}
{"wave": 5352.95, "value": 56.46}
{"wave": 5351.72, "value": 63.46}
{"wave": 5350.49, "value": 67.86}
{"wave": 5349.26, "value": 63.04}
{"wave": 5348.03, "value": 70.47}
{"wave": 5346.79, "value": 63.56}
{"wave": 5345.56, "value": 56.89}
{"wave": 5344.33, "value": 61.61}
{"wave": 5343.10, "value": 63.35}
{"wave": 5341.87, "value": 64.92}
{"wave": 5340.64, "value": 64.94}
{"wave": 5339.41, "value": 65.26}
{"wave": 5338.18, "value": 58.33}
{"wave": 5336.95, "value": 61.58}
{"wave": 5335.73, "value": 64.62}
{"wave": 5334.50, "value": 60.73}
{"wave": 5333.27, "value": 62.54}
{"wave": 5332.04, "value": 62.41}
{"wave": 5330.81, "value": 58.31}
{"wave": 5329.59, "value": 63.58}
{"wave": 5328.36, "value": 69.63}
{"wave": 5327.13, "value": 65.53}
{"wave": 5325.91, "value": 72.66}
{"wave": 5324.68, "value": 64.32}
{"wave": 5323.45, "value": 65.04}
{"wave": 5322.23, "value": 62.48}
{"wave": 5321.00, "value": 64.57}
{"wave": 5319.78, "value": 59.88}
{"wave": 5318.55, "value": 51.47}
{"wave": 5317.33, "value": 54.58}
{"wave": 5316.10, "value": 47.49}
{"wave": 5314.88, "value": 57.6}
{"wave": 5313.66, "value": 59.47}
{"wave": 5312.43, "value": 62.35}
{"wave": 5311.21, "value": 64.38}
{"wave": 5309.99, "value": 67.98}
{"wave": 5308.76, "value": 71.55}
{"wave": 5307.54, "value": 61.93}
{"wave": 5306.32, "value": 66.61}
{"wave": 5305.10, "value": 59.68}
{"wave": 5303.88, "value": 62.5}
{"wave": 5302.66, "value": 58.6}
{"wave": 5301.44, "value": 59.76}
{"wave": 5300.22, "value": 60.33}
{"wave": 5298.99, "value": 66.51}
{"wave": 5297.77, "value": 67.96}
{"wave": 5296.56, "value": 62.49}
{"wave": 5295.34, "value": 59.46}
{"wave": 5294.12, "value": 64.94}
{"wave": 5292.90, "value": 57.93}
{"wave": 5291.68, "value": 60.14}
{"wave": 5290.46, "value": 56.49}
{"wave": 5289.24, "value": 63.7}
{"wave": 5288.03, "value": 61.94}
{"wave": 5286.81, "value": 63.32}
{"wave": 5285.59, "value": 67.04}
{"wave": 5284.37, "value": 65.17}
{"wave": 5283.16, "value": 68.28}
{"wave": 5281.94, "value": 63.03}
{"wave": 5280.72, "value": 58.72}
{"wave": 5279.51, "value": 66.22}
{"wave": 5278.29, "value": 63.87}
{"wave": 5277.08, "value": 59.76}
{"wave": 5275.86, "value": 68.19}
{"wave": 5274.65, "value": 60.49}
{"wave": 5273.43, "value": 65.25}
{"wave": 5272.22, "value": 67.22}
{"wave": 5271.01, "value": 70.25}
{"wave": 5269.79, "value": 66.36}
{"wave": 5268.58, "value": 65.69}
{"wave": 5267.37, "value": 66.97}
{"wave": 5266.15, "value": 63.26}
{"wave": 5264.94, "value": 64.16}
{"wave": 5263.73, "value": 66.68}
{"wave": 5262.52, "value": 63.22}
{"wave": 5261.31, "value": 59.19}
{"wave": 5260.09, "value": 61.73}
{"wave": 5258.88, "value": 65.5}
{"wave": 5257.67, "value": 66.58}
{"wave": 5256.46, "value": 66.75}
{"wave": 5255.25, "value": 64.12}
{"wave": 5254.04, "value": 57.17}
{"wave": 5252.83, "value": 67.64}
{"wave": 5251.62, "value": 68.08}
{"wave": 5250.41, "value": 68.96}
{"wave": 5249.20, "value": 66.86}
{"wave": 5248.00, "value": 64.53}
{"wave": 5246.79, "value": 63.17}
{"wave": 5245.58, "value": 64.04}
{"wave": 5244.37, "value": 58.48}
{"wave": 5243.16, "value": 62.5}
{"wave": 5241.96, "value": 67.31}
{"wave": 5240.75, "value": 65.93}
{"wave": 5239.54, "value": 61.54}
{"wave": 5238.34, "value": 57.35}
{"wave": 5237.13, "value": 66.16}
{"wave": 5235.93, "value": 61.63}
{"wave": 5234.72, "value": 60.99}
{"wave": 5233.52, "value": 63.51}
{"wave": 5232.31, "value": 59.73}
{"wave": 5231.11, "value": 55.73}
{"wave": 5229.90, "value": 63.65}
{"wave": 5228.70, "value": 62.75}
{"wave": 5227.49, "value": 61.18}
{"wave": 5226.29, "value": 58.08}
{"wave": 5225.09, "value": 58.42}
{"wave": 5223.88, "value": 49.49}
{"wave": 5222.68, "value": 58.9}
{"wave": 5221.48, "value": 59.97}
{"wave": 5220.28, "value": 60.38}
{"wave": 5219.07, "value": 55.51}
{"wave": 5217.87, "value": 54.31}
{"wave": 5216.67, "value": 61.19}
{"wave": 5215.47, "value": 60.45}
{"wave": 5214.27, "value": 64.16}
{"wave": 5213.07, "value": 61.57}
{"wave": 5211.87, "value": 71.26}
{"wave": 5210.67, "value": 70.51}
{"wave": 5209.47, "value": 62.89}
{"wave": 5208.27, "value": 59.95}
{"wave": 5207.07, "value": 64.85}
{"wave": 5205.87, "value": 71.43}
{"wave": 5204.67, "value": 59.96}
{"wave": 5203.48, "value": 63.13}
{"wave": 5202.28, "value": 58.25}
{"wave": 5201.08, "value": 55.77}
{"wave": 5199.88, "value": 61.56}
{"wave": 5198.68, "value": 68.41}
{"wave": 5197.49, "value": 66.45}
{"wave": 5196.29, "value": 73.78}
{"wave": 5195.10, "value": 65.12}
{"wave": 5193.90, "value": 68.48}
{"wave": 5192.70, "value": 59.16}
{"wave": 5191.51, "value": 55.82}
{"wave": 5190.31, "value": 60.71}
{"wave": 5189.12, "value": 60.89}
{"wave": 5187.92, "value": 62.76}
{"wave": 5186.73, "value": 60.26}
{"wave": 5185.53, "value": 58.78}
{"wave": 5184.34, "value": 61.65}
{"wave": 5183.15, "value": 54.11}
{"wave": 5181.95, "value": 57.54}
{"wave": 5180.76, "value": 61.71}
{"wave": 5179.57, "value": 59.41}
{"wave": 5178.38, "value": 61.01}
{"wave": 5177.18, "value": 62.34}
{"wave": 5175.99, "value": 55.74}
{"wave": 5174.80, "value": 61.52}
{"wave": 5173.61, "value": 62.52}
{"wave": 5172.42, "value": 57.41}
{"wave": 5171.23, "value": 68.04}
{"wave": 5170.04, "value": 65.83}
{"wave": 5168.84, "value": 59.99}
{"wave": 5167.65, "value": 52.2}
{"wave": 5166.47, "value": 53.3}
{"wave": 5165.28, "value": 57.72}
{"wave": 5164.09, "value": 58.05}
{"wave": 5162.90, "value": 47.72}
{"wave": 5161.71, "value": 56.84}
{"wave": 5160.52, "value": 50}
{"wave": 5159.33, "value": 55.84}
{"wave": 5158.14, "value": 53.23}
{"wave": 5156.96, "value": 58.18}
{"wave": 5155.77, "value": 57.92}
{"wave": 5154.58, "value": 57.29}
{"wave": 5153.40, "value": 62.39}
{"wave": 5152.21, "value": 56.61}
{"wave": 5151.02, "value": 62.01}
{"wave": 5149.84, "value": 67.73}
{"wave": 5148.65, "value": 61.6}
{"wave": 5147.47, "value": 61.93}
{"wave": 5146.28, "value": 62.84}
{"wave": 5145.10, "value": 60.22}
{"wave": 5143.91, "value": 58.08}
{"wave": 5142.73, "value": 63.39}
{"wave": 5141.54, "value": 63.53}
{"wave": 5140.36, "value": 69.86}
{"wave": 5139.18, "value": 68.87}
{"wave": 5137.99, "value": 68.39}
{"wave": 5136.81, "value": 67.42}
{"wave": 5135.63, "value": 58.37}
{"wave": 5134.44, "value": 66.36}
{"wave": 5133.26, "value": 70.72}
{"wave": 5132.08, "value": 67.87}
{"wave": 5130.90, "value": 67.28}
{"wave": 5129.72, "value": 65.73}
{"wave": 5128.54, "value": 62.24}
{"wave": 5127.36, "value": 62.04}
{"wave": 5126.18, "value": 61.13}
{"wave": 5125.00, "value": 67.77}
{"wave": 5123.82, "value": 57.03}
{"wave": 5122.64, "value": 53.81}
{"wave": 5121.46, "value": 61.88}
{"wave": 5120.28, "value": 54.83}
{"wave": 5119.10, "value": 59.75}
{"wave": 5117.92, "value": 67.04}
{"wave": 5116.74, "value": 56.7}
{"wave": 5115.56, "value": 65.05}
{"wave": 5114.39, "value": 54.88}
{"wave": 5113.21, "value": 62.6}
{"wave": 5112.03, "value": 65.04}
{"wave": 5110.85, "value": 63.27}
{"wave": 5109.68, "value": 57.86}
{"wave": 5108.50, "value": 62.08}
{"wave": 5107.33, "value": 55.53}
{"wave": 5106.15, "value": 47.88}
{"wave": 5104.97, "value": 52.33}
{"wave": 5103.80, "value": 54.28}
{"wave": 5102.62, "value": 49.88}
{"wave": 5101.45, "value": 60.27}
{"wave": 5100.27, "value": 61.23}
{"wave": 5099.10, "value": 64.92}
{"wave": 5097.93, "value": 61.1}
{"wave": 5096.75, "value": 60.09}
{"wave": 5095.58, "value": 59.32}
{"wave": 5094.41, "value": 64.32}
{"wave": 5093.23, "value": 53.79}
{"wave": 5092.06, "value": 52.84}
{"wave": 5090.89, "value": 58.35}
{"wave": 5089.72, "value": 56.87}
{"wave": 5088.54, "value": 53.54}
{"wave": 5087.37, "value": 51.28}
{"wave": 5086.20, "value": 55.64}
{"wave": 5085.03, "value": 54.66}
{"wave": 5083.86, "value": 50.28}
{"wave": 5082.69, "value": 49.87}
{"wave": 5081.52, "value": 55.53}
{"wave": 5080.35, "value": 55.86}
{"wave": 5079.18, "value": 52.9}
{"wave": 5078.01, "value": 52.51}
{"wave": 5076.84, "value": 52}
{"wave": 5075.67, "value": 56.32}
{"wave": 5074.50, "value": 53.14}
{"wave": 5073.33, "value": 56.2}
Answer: 1.28 A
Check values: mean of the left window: 61.6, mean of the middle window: 59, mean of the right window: 64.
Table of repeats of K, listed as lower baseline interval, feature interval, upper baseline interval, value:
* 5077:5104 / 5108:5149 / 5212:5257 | -3.7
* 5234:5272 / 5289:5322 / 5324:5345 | 1.5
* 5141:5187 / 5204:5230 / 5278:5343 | -0.4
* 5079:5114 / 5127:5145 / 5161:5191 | -2.3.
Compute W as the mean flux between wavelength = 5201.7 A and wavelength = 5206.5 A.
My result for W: 63.3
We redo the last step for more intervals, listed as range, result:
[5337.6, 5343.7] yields 63.4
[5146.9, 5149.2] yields 61.9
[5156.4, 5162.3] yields 54.8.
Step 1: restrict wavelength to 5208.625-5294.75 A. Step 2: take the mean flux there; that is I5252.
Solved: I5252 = 62.9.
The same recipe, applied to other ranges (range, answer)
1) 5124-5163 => 62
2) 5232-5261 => 63.7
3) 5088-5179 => 60.1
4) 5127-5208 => 61.4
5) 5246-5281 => 64.8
